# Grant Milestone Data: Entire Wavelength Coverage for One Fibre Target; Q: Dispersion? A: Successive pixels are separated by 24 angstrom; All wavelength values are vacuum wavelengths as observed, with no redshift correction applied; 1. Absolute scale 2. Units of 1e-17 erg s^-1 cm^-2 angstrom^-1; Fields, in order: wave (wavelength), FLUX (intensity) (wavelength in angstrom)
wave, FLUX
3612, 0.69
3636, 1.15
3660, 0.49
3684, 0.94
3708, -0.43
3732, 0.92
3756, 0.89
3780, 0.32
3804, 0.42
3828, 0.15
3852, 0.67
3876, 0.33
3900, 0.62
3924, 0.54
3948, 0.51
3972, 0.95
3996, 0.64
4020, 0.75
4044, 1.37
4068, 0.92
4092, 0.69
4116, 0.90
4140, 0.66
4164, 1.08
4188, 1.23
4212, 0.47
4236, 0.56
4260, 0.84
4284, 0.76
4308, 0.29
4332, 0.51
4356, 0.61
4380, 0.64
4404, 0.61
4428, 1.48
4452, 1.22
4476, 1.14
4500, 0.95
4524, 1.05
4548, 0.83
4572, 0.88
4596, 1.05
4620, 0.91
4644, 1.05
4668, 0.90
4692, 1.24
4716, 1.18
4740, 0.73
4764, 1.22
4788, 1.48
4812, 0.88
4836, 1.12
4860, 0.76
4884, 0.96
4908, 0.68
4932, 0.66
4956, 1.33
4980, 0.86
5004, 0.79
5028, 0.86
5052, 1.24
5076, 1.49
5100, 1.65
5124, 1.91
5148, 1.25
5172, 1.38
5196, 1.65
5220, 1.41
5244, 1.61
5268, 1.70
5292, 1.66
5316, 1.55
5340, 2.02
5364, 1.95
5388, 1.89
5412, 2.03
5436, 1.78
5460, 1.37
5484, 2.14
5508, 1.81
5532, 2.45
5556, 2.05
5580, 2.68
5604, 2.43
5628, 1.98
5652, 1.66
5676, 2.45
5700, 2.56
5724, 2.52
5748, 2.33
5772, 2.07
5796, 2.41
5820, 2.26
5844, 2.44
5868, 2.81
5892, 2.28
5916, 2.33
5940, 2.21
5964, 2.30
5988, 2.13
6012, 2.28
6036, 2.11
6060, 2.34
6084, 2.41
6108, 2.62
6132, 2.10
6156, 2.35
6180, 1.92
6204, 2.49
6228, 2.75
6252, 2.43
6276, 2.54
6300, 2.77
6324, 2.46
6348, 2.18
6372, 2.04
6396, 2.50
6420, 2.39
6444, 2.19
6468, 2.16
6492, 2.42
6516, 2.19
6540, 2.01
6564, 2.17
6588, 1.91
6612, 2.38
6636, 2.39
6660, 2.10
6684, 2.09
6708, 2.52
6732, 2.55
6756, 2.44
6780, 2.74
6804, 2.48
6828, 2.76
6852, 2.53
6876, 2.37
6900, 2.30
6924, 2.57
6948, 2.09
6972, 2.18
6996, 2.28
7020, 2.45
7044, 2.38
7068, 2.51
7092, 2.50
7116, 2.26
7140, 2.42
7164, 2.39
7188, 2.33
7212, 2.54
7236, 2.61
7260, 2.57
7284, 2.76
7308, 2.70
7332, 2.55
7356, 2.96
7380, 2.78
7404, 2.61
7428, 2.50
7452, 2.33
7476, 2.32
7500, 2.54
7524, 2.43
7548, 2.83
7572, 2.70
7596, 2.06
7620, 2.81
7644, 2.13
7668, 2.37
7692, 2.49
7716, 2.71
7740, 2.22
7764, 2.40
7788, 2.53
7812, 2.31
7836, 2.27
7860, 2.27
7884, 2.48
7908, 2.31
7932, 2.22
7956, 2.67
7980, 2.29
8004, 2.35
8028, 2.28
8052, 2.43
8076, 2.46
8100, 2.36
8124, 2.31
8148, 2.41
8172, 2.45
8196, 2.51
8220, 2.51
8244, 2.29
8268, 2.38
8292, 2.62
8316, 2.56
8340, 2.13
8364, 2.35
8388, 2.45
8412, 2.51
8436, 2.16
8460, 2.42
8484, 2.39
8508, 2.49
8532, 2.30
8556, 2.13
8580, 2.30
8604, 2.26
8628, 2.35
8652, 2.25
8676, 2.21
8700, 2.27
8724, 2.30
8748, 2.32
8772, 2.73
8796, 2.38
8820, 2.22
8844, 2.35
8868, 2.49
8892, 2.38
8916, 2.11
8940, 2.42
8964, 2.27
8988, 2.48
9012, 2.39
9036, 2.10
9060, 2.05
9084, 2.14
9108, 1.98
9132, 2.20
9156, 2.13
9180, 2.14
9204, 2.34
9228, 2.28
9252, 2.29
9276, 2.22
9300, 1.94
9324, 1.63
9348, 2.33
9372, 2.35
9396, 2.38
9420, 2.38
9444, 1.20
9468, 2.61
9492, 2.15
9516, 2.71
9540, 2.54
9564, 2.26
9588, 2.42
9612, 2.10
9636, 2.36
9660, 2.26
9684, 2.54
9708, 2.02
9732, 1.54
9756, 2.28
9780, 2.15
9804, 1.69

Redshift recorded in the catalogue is 0.269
